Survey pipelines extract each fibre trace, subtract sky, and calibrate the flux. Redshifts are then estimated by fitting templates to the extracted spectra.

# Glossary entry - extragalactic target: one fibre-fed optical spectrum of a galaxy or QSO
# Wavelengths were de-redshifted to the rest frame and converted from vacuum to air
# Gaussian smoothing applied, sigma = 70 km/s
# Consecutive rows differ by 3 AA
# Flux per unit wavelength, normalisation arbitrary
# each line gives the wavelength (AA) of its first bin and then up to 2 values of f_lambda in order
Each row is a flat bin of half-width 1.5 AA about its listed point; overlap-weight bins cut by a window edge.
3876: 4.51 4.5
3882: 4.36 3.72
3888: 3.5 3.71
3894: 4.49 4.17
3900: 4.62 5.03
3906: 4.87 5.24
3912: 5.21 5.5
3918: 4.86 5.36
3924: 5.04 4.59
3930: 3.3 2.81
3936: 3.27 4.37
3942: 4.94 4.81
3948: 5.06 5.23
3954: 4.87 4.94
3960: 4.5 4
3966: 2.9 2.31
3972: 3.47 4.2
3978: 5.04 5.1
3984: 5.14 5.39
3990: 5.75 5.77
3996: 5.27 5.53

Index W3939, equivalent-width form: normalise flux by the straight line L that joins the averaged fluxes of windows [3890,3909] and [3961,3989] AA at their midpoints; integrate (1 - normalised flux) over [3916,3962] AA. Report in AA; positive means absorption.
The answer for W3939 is -1.7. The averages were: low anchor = 4.56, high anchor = 4.21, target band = 4.53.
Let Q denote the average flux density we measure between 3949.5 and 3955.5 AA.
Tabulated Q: 5.05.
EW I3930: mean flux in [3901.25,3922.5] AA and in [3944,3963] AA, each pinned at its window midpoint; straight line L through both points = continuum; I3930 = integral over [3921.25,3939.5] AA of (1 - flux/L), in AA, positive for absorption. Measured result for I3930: 3.79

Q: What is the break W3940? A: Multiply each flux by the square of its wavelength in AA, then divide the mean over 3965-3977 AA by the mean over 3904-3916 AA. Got 0.66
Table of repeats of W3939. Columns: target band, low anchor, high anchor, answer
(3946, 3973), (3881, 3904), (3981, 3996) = 4.7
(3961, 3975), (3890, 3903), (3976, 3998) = 4.9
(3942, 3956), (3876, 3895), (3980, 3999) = -0.3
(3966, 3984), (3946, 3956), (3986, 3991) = 4.6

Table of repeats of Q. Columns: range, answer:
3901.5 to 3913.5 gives 5.09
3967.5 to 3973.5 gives 2.89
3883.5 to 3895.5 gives 3.86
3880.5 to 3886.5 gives 4.04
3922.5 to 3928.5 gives 4.82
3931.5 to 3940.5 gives 3.48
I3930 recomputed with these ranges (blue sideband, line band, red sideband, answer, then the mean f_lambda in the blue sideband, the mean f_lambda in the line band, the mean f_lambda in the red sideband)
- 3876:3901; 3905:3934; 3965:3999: -2.7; 4.15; 4.71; 4.64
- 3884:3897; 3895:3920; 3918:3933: -4.7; 3.9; 4.94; 4.42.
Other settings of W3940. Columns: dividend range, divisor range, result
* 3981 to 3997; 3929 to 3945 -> 1.45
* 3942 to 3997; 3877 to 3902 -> 1.17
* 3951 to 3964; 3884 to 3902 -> 1.19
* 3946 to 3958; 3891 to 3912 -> 1.10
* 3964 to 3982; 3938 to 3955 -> 0.79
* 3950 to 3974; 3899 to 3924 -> 0.81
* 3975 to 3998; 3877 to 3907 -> 1.29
